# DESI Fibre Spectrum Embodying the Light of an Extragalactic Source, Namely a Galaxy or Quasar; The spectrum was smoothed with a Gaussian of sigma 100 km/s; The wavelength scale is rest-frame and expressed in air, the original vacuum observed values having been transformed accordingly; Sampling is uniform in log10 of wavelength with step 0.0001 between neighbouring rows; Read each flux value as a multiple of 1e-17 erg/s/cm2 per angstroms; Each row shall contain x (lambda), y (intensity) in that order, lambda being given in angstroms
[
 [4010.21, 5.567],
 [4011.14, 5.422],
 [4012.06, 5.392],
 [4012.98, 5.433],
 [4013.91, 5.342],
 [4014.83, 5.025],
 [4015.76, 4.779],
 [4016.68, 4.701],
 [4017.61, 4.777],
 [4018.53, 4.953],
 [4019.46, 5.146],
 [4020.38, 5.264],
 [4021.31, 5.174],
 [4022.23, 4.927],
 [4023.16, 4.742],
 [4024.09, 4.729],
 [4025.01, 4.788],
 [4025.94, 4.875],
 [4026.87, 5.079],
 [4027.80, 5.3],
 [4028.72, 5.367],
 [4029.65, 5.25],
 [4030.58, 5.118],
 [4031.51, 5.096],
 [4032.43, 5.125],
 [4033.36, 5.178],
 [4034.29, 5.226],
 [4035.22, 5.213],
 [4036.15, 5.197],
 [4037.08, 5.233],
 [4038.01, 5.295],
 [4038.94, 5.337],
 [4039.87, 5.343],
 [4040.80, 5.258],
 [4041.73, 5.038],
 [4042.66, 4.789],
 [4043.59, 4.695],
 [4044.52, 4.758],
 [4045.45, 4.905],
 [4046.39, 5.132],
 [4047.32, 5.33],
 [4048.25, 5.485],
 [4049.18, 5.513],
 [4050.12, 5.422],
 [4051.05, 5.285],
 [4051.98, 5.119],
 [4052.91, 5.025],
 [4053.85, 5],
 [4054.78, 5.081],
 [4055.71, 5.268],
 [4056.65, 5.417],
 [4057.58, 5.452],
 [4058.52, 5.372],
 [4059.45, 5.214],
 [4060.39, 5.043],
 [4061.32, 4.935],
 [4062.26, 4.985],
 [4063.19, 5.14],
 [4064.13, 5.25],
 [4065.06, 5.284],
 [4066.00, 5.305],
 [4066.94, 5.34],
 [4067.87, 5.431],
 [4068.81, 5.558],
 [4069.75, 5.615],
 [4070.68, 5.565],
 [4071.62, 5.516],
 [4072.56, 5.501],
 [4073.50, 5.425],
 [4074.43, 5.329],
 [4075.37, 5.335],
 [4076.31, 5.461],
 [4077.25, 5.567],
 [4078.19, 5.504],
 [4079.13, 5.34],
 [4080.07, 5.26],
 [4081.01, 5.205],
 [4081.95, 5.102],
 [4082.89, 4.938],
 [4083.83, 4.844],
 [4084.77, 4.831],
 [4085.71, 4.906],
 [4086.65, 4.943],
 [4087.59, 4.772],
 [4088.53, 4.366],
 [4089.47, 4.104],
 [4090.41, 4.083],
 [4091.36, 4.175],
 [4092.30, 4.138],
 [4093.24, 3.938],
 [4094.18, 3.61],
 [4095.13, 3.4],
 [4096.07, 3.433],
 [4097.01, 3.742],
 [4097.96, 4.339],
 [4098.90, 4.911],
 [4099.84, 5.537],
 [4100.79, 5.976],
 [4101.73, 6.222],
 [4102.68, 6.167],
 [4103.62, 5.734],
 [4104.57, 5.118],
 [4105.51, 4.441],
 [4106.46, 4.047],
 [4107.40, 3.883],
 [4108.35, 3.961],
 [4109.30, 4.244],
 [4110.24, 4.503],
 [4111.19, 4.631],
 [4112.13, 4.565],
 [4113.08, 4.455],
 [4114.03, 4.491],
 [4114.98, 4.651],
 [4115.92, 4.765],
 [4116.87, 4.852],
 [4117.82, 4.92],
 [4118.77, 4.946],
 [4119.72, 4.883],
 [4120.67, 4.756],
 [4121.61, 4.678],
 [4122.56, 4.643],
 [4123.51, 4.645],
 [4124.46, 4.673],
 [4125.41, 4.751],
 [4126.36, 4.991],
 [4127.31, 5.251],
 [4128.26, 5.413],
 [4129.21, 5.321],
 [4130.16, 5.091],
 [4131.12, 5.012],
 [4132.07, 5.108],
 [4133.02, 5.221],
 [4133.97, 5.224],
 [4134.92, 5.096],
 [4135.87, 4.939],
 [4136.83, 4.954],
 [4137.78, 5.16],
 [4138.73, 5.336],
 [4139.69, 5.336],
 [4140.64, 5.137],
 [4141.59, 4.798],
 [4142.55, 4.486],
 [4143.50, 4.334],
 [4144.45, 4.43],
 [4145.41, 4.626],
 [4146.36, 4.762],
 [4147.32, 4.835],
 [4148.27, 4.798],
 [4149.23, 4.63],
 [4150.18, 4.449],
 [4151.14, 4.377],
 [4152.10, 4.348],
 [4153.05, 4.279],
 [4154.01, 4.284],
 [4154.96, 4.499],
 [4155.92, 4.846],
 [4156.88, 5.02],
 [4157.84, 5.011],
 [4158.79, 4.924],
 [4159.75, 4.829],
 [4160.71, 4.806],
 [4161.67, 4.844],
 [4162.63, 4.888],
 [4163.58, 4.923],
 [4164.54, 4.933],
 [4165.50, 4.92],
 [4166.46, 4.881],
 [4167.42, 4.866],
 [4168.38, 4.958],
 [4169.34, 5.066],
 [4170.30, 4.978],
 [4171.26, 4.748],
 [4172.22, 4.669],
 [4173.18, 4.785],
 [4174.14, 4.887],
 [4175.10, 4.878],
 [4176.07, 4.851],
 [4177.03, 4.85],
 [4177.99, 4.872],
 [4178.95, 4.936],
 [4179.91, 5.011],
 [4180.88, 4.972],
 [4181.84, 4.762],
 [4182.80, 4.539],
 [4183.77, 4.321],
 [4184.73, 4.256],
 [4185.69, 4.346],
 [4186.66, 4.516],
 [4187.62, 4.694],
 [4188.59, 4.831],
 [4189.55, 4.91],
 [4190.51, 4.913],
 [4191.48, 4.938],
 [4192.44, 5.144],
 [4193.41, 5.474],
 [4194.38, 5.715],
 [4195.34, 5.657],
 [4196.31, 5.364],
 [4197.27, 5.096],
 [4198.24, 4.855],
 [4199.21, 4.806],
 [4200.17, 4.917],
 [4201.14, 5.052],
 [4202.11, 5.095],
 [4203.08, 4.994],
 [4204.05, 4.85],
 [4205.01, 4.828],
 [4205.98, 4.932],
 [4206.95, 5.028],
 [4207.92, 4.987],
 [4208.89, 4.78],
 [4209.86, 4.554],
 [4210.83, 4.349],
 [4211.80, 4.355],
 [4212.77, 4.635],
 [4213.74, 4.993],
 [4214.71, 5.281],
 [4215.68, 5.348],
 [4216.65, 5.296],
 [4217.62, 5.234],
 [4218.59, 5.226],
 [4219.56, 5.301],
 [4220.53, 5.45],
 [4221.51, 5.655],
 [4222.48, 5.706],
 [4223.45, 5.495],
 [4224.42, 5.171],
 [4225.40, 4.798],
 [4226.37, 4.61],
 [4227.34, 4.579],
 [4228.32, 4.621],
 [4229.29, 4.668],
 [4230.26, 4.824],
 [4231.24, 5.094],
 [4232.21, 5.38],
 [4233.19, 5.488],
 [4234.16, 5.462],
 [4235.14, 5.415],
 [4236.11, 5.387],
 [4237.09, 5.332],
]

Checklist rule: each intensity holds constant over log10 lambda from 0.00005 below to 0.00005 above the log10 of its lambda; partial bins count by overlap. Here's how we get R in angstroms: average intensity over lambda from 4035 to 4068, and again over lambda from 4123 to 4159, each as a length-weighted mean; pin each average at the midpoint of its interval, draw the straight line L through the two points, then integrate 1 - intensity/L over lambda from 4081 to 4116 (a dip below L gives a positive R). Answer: 2.9 angstroms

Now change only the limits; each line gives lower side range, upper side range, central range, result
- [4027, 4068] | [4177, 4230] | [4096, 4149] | 2.4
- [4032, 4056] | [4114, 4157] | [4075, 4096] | 1.4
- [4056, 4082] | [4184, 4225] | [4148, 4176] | 1.9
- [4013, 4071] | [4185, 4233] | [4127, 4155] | 1.2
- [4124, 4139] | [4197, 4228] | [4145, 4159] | 1.2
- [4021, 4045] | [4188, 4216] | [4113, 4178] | 2.3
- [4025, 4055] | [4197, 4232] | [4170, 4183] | 0.5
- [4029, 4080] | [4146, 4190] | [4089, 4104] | 1.4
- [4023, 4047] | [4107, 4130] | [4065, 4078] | -1.4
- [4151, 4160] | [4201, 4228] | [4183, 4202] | -0.2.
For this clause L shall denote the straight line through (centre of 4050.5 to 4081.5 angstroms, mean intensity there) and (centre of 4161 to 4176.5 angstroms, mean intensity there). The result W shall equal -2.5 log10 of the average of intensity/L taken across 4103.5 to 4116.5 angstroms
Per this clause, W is 0.14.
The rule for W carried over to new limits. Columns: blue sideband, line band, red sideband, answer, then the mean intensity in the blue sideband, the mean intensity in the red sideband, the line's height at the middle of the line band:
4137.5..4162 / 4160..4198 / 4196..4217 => -0.015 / 4.73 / 4.92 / 4.83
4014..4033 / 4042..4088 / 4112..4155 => -0.058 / 5.02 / 4.81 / 4.94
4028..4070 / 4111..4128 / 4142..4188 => 0.033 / 5.21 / 4.72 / 4.91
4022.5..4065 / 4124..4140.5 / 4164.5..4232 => -0.018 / 5.14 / 4.94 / 5.03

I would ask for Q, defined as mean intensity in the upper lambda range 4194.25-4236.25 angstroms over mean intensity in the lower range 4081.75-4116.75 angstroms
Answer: 1.1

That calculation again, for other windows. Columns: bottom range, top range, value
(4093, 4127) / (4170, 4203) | 1.05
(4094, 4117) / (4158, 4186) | 1.04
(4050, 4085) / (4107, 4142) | 0.92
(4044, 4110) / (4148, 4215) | 0.97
